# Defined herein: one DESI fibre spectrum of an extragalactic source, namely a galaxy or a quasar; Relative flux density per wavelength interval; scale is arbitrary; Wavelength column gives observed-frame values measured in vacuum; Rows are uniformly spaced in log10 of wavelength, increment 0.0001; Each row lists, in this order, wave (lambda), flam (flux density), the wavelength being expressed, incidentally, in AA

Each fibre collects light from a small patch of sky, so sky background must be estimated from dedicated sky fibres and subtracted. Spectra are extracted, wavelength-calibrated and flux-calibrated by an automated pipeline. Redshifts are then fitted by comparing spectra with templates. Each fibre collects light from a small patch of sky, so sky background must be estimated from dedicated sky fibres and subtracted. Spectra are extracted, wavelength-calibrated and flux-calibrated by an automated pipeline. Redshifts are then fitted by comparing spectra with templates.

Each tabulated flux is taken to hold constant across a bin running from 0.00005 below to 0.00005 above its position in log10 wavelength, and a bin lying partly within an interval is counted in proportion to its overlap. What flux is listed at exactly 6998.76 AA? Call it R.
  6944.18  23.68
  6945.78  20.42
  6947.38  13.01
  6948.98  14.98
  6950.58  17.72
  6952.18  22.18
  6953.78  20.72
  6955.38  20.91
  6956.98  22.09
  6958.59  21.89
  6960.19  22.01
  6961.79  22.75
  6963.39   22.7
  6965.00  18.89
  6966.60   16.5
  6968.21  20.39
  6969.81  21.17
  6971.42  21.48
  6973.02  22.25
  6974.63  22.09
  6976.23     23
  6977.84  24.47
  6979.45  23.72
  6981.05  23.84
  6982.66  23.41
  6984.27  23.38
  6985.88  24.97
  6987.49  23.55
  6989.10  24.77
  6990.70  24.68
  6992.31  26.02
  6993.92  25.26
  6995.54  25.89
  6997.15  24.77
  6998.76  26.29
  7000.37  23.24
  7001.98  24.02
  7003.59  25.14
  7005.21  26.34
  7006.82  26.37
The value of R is 26.29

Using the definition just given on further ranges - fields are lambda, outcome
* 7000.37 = 23.24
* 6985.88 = 24.97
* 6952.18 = 22.18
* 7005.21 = 26.34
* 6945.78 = 20.42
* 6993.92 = 25.26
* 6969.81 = 21.17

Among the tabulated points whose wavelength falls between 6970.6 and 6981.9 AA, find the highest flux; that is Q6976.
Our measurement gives 24.47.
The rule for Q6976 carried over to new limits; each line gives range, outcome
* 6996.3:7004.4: 26.29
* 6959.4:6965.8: 22.75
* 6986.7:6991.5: 24.77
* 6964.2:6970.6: 21.17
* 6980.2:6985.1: 23.84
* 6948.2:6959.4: 22.18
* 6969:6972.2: 21.48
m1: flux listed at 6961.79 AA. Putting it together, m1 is 22.75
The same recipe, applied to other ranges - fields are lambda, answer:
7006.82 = 26.37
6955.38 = 20.91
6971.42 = 21.48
